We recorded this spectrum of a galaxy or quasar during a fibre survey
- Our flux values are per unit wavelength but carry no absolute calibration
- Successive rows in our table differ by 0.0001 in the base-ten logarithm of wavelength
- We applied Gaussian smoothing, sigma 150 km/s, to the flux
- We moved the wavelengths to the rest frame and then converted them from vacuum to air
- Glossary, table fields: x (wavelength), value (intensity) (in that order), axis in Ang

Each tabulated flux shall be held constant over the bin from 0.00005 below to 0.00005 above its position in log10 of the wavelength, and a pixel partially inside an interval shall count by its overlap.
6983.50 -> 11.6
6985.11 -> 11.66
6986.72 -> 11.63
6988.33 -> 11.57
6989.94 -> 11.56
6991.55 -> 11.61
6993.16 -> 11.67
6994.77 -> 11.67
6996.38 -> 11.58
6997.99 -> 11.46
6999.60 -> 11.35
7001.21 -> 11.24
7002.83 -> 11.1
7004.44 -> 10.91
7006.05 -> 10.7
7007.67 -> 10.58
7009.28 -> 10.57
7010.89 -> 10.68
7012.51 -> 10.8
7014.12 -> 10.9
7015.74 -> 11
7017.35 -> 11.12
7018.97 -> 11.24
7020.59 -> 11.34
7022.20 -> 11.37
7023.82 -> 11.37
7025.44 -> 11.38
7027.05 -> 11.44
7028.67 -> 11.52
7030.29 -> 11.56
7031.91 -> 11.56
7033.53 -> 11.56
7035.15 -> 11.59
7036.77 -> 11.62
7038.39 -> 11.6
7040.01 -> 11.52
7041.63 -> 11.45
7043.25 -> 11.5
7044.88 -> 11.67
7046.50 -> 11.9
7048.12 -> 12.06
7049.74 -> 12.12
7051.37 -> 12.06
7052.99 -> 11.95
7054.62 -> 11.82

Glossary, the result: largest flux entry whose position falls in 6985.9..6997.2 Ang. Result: 11.67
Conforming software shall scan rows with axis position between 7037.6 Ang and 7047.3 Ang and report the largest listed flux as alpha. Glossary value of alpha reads 11.9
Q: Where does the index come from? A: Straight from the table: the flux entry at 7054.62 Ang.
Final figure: 11.82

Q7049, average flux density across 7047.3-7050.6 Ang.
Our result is 12.1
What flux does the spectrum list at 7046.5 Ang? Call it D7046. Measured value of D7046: 11.9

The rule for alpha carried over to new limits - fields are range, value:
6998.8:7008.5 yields 11.35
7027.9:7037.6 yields 11.62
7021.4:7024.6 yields 11.37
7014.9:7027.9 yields 11.44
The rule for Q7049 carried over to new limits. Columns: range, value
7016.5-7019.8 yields 11.2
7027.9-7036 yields 11.6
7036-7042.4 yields 11.6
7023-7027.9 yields 11.4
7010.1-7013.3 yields 10.7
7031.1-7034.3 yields 11.6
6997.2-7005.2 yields 11.2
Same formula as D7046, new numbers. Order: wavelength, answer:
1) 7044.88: 11.67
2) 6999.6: 11.35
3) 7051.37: 12.06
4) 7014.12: 10.9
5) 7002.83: 11.1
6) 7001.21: 11.24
